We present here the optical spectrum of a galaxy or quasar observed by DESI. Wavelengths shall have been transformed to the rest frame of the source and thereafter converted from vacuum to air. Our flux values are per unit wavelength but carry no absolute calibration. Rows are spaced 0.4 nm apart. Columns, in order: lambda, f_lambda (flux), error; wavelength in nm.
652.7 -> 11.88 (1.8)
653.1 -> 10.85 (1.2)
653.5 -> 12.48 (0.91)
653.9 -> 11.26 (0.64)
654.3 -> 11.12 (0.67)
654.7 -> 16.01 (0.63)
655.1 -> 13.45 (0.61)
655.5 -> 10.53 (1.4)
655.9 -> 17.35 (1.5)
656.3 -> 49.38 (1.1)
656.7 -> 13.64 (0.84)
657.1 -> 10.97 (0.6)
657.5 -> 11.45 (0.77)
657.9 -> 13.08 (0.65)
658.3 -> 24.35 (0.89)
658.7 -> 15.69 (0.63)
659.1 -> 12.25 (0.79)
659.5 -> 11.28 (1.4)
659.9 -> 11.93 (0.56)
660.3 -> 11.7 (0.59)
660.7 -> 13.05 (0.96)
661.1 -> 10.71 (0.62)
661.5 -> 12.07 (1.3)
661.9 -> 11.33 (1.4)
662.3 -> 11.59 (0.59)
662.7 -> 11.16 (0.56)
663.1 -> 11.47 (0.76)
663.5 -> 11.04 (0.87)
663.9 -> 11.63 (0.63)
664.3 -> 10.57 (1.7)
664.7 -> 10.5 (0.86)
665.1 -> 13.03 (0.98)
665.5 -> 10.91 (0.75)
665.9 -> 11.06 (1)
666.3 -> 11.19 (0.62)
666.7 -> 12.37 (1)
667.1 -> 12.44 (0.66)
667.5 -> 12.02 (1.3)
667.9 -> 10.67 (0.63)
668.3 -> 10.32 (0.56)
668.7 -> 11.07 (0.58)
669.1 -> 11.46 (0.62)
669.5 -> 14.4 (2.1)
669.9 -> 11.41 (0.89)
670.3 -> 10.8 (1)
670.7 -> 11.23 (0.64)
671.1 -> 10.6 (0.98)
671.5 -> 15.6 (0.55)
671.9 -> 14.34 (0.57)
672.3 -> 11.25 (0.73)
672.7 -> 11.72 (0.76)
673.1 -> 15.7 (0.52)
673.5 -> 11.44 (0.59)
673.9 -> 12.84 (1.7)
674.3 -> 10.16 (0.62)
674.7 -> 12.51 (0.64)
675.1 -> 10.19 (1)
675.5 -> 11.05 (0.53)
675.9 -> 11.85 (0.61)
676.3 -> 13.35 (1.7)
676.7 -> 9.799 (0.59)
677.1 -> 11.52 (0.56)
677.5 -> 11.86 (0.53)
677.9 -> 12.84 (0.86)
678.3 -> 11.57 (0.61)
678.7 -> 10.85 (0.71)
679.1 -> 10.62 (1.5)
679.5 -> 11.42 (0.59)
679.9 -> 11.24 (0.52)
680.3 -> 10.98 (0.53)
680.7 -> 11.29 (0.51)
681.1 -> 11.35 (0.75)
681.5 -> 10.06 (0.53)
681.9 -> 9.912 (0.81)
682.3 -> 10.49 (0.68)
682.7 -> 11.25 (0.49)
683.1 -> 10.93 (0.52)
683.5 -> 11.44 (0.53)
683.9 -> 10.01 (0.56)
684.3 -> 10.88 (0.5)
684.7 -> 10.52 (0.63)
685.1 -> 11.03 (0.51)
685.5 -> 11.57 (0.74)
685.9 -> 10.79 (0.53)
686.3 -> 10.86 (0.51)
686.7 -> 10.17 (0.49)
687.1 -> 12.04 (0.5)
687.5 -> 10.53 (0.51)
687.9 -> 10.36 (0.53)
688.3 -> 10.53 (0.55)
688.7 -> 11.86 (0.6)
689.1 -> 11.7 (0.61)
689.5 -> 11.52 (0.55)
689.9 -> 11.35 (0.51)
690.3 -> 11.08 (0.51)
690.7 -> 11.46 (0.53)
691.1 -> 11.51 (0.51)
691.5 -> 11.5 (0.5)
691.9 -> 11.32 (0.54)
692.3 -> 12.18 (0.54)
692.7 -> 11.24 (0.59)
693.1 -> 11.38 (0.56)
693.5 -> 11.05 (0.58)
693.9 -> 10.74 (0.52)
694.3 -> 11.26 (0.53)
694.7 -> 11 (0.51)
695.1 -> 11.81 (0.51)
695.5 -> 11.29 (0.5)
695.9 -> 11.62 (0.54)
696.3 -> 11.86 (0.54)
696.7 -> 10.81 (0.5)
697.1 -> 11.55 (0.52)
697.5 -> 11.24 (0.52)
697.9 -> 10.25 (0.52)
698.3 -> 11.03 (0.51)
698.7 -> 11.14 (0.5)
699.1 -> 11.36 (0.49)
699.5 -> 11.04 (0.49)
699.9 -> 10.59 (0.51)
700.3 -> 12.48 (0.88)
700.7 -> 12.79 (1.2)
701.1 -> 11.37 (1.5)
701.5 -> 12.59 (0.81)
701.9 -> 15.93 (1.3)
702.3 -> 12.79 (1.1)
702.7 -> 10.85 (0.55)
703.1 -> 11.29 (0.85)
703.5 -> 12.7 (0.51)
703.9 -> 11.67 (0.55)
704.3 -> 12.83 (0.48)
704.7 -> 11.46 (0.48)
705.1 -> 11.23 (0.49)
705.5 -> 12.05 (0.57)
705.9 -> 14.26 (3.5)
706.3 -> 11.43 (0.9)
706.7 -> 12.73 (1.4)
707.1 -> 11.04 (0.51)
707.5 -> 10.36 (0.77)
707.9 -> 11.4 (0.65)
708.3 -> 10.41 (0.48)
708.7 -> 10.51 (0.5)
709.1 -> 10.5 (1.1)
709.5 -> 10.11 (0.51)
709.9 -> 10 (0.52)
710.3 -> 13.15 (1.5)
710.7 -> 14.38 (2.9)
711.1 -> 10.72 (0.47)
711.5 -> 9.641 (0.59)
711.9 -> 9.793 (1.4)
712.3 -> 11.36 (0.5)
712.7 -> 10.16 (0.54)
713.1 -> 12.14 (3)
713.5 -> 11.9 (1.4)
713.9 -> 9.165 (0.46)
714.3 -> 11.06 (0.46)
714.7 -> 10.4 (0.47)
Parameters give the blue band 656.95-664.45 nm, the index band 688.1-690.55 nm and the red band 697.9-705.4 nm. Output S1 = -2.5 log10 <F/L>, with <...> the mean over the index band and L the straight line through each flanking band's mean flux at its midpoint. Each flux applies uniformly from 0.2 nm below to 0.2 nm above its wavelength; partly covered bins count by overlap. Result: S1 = 0.07 mag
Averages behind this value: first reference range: 12.5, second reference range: 11.9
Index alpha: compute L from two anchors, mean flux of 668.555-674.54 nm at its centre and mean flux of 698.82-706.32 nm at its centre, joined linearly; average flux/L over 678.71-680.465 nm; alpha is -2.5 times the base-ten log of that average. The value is 0.11 mag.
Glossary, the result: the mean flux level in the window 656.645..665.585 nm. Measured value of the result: 12.4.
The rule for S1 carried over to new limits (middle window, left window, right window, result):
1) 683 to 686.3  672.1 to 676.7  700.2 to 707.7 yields 0.11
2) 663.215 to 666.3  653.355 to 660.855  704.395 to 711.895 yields 0.29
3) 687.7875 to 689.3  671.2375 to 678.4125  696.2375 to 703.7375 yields 0.08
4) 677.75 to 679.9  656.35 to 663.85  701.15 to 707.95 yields 0.13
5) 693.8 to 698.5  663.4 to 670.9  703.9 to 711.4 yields 0.03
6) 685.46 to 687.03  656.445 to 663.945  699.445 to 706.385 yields 0.15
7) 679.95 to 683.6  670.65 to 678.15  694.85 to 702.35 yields 0.11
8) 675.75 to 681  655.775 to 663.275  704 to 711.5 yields 0.19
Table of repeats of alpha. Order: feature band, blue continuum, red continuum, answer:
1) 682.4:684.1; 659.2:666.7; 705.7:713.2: 0.05 mag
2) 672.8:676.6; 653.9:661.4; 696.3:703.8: 0.15 mag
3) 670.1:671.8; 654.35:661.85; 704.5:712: 0.17 mag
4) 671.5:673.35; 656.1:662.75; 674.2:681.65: -0.08 mag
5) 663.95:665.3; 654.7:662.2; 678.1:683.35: 0.22 mag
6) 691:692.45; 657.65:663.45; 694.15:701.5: 0.00 mag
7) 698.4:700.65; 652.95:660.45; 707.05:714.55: 0.04 mag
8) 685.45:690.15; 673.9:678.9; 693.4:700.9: 0.03 mag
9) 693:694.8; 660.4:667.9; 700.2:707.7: 0.09 mag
